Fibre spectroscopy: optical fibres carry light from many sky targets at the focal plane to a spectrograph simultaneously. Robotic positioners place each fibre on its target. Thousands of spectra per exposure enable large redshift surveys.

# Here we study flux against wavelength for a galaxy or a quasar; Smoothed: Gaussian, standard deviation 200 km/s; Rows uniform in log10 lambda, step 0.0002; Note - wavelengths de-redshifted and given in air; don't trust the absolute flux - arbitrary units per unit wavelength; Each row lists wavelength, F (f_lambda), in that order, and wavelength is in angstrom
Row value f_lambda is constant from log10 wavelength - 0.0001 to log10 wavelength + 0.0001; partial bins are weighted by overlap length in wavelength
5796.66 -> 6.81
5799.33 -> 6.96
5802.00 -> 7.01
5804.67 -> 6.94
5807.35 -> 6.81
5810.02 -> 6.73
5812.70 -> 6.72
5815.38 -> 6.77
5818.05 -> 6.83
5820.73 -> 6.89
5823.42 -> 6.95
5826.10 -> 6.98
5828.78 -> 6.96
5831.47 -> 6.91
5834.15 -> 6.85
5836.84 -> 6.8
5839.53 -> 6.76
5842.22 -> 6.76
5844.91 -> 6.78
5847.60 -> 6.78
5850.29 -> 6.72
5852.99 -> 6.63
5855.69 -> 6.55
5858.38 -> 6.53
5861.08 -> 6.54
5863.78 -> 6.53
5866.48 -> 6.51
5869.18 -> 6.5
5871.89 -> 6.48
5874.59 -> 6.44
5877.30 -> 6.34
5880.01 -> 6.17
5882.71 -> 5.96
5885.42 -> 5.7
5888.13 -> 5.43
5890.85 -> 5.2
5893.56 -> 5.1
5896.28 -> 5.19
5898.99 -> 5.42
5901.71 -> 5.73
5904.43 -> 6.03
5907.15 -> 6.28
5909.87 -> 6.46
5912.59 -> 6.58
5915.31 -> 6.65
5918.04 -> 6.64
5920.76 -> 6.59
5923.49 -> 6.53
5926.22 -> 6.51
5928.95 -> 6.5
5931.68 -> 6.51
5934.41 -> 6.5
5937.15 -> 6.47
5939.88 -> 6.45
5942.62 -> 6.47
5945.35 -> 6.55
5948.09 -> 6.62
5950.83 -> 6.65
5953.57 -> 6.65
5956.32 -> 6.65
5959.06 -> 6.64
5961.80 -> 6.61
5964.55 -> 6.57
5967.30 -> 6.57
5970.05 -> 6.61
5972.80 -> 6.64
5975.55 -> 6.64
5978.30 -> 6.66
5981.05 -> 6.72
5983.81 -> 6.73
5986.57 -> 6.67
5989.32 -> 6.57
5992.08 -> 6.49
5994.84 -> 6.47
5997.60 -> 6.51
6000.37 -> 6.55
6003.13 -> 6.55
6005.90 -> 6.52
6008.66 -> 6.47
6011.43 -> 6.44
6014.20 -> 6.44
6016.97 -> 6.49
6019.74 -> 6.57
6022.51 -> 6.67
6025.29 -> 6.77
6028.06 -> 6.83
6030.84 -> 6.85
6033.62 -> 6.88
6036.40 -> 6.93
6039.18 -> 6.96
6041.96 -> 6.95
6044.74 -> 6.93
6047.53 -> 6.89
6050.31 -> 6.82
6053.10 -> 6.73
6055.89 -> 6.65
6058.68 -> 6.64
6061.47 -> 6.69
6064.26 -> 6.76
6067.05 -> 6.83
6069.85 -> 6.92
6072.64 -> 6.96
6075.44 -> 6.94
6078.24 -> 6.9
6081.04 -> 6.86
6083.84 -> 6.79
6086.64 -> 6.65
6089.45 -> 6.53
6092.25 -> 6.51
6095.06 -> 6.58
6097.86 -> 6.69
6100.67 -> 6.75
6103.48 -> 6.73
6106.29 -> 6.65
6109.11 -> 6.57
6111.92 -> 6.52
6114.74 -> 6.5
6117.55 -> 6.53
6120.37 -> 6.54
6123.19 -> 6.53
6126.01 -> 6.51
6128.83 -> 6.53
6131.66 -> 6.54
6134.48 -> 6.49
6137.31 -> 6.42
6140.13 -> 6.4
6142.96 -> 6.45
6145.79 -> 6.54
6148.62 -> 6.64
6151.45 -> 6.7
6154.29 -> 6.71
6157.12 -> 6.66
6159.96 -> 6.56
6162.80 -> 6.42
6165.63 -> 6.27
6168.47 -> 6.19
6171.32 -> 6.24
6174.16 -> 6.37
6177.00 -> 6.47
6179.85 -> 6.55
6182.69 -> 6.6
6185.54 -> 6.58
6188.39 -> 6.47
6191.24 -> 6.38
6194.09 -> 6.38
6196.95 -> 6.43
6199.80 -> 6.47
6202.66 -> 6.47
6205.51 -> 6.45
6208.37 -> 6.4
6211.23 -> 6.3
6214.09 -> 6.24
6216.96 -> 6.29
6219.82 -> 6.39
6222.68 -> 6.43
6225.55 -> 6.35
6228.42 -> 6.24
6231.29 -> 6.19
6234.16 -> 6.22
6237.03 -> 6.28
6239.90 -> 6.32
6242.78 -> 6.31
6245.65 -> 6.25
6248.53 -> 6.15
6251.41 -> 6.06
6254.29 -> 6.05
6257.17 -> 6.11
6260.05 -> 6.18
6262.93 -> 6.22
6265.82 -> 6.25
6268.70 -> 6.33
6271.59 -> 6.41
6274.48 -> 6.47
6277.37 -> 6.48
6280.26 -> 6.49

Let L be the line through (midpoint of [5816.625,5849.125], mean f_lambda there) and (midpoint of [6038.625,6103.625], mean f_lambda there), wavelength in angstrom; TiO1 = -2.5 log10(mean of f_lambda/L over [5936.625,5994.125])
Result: 0.03 mag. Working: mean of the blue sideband 6.86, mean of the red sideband 6.78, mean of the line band 6.6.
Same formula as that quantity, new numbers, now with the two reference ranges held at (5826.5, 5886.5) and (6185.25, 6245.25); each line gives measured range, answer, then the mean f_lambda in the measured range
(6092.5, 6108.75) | -0.039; 6.66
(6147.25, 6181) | -0.016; 6.48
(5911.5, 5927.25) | -0.009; 6.58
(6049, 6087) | -0.059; 6.8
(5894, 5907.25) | 0.162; 5.63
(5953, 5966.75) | -0.019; 6.62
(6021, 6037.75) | -0.058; 6.82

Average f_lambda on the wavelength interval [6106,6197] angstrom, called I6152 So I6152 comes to 6.49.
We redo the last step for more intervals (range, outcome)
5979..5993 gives 6.64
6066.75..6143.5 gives 6.64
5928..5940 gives 6.49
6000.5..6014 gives 6.5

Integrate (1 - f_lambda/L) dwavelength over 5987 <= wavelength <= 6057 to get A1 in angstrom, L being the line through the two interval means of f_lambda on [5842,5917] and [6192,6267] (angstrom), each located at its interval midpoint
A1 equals -4.9 angstrom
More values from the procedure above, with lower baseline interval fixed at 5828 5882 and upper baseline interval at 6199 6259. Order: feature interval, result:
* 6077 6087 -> -0.6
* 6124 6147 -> -0.4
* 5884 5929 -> 3.8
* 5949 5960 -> -0.2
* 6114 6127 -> -0.3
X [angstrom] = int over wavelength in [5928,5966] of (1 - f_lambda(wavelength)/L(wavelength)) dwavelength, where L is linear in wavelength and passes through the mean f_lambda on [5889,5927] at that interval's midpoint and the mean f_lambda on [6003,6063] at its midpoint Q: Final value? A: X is -1.8 angstrom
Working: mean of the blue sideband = 6.05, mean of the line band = 6.56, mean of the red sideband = 6.72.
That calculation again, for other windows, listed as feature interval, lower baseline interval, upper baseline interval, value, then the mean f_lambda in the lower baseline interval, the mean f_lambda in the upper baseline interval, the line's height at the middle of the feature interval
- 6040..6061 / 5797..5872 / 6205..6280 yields -0.9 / 6.76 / 6.28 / 6.51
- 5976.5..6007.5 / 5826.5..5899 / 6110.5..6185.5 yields -0.8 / 6.34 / 6.5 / 6.41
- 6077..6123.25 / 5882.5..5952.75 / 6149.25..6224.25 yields -2.0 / 6.19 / 6.44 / 6.36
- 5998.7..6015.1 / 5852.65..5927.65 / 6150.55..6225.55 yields -0.6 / 6.18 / 6.44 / 6.28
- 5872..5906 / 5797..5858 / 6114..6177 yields 5.0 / 6.82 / 6.49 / 6.75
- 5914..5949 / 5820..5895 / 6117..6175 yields -0.4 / 6.45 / 6.49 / 6.46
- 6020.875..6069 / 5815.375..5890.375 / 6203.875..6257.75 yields -3.0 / 6.55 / 6.27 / 6.41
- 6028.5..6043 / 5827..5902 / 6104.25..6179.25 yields -1.1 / 6.31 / 6.5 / 6.43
